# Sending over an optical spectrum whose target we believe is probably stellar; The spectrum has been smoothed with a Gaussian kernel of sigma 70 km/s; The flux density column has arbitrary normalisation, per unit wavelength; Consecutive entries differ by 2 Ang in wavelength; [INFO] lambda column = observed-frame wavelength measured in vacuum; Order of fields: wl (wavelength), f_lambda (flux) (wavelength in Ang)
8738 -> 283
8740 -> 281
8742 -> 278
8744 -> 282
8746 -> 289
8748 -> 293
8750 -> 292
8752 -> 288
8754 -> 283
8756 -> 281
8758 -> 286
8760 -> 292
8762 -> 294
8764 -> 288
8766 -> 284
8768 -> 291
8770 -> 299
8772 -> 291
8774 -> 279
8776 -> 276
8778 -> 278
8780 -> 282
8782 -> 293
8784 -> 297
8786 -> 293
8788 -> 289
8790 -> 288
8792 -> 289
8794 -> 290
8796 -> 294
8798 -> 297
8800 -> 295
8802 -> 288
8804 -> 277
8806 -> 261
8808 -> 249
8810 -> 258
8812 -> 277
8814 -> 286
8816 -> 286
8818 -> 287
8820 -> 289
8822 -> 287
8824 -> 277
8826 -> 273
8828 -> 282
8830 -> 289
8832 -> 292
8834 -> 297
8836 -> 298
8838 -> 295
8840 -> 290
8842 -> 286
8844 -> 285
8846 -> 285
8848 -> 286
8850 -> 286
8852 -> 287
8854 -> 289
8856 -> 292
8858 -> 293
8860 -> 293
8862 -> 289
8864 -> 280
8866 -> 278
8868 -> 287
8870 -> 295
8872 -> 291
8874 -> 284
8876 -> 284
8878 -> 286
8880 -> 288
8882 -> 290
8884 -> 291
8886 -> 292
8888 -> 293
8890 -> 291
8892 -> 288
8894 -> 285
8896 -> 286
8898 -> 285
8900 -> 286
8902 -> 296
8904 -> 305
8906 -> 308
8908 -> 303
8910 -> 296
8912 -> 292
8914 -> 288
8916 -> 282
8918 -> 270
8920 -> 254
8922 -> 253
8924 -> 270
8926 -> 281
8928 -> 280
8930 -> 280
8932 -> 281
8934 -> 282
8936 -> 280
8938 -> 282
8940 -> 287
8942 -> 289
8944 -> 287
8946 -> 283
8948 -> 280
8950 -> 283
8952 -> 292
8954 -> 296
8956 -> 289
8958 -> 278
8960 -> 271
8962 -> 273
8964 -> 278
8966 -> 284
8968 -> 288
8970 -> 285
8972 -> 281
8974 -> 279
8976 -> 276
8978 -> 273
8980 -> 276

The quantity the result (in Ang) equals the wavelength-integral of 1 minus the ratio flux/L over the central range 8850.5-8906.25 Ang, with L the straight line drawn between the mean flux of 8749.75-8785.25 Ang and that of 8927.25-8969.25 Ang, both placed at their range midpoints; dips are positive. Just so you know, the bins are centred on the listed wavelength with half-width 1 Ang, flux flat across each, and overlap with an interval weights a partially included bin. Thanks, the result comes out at -0.92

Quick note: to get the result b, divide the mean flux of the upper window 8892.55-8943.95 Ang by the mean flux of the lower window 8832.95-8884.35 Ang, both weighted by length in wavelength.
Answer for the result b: 0.98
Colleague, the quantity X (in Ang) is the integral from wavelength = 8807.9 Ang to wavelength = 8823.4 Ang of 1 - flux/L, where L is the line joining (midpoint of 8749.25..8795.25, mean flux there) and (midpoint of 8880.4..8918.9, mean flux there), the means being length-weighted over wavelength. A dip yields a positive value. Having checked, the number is 0.5 Ang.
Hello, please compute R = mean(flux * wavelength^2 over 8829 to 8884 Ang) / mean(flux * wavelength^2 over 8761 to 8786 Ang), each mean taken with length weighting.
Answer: 1.02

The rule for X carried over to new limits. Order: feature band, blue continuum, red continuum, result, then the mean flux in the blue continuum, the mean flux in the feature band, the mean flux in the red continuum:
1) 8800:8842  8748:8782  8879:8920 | 0.8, 287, 282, 290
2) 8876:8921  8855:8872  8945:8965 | -0.4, 289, 289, 282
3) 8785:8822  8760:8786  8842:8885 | 0.6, 288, 283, 288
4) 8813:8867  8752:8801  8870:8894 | 0.3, 289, 287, 289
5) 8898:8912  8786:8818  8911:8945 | -0.9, 282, 298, 279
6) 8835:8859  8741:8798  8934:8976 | -0.3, 288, 289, 283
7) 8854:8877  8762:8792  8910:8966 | -0.3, 288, 288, 280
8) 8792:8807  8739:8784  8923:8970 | 0.0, 287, 286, 282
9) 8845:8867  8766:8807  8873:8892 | 0.1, 287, 287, 289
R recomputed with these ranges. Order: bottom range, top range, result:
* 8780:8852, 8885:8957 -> 1.02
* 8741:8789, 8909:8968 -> 1.02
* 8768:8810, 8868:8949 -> 1.03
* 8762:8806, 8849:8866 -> 1.02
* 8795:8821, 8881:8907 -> 1.06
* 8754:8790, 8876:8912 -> 1.04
